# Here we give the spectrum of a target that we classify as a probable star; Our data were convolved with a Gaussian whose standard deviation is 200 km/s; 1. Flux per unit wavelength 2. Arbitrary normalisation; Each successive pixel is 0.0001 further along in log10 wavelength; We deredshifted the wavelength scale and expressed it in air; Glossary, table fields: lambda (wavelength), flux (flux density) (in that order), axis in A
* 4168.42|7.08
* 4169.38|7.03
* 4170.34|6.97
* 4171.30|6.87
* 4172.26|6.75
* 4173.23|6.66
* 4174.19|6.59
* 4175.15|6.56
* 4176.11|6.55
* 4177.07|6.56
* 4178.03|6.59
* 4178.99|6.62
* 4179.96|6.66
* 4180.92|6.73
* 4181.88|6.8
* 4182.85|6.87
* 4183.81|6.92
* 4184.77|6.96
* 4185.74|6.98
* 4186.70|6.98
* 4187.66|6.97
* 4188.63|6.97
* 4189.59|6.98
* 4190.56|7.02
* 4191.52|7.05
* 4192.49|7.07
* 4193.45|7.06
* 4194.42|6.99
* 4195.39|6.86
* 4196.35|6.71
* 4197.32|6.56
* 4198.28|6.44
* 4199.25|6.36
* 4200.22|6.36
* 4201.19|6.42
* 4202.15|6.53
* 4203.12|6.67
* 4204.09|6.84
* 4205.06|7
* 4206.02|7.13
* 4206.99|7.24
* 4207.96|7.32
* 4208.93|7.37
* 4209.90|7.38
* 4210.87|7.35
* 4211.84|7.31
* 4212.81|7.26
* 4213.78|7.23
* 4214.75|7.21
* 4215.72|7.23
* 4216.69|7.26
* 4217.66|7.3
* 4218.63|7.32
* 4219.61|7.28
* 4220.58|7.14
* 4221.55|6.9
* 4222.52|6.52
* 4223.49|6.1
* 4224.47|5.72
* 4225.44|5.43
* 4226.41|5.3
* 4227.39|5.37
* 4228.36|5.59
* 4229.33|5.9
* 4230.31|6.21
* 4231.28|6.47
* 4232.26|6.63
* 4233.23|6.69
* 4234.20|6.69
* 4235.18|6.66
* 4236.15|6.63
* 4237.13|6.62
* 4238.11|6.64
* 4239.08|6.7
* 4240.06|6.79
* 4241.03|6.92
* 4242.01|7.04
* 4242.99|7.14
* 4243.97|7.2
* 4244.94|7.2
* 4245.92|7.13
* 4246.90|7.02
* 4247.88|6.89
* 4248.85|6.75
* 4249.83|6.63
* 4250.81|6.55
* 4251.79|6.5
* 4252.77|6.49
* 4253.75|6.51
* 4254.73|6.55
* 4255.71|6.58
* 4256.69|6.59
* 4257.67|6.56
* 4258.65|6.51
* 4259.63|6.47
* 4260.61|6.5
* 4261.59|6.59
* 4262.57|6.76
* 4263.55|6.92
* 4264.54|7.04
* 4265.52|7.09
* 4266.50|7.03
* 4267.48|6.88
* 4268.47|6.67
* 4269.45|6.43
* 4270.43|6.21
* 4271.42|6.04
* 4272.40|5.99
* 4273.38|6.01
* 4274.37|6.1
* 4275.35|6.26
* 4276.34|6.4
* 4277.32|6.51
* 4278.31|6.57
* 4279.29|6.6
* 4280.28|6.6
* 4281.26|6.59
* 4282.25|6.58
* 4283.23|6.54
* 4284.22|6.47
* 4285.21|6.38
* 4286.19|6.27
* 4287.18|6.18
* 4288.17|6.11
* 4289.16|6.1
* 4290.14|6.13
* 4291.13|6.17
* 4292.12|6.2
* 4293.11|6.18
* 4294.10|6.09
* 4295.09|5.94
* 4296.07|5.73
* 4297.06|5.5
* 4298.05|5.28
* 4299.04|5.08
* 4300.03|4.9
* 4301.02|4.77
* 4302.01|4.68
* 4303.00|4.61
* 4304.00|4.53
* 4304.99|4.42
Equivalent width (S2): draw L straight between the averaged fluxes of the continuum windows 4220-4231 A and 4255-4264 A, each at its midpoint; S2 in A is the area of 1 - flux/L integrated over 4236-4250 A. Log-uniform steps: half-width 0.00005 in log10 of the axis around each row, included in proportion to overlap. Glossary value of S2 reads -1.25 A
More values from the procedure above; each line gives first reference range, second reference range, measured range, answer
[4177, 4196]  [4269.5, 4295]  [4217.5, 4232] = 0.8 A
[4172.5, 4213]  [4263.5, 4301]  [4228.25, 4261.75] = -0.9 A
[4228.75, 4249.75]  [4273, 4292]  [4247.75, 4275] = -0.1 A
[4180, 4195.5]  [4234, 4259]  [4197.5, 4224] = -0.4 A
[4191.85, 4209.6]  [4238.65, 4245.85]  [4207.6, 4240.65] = 1.1 A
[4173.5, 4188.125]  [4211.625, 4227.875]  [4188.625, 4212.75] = -0.7 A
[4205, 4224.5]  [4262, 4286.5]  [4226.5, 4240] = 1.1 A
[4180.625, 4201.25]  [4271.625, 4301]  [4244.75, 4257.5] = -0.7 A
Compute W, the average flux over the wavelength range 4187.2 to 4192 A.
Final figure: 7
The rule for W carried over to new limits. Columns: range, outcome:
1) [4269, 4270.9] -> 6.33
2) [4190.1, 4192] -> 7.05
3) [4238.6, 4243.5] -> 6.91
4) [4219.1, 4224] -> 6.78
